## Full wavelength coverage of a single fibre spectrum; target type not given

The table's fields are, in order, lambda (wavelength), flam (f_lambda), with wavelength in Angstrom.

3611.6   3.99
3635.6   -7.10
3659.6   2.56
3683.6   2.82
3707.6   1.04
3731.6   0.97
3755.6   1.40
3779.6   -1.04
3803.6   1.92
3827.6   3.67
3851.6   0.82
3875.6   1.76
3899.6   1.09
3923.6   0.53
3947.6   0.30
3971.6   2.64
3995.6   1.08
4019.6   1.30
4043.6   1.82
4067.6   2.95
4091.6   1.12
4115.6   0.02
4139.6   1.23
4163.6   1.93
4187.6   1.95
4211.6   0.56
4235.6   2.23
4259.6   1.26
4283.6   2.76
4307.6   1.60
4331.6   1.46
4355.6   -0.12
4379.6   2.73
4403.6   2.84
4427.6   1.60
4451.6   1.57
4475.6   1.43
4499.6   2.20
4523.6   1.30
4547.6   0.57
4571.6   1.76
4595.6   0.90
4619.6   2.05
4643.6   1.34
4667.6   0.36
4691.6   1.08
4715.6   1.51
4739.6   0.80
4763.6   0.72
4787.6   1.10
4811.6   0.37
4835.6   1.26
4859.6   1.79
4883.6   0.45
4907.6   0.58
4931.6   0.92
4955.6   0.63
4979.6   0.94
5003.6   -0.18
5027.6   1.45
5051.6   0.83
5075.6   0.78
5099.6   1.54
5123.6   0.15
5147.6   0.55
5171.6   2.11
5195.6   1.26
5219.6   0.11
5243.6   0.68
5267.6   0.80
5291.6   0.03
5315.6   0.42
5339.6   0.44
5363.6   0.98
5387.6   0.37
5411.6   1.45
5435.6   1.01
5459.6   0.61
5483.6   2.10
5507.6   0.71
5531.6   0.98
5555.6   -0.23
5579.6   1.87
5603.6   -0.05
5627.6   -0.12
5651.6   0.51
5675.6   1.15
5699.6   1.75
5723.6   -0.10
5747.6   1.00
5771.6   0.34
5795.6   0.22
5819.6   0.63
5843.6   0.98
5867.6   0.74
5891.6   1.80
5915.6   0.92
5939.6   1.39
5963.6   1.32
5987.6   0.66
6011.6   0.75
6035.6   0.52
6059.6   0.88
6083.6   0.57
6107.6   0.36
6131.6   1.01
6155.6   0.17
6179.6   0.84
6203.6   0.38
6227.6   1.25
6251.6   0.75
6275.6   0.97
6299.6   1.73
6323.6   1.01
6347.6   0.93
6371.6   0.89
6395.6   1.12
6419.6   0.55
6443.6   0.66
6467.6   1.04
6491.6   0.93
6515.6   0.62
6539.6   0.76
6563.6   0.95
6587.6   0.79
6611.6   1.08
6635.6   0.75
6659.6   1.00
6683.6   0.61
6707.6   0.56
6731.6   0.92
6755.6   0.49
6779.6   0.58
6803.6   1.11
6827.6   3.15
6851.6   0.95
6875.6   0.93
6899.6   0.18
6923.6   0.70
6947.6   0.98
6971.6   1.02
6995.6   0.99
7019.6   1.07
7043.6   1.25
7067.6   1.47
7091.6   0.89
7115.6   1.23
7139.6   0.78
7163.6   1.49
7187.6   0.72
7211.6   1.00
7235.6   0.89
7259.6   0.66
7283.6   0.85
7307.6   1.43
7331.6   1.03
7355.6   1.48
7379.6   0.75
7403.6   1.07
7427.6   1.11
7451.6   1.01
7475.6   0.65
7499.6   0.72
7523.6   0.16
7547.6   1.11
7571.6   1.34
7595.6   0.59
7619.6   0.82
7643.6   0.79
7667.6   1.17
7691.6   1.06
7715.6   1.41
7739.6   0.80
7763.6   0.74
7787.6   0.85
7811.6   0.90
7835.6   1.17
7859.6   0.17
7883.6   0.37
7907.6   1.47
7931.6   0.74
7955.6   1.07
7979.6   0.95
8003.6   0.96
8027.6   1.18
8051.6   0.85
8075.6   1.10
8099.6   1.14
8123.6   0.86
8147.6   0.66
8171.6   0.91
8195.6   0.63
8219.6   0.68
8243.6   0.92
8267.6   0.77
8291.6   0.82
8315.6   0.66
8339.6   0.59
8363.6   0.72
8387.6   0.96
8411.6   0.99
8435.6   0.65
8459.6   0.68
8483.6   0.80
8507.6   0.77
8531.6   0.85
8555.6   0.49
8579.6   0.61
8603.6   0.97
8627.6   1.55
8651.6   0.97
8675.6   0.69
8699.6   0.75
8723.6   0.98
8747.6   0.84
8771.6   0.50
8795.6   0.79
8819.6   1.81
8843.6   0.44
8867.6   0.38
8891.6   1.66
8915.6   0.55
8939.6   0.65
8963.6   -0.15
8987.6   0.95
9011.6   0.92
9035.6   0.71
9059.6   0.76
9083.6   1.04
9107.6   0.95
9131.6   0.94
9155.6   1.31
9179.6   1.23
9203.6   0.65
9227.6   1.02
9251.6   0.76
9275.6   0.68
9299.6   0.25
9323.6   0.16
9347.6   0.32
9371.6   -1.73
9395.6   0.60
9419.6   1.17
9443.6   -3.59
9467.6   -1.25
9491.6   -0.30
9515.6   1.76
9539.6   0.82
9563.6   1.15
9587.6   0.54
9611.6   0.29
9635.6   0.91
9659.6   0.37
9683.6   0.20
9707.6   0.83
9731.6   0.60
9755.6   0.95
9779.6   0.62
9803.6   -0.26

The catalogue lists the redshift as 0.83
